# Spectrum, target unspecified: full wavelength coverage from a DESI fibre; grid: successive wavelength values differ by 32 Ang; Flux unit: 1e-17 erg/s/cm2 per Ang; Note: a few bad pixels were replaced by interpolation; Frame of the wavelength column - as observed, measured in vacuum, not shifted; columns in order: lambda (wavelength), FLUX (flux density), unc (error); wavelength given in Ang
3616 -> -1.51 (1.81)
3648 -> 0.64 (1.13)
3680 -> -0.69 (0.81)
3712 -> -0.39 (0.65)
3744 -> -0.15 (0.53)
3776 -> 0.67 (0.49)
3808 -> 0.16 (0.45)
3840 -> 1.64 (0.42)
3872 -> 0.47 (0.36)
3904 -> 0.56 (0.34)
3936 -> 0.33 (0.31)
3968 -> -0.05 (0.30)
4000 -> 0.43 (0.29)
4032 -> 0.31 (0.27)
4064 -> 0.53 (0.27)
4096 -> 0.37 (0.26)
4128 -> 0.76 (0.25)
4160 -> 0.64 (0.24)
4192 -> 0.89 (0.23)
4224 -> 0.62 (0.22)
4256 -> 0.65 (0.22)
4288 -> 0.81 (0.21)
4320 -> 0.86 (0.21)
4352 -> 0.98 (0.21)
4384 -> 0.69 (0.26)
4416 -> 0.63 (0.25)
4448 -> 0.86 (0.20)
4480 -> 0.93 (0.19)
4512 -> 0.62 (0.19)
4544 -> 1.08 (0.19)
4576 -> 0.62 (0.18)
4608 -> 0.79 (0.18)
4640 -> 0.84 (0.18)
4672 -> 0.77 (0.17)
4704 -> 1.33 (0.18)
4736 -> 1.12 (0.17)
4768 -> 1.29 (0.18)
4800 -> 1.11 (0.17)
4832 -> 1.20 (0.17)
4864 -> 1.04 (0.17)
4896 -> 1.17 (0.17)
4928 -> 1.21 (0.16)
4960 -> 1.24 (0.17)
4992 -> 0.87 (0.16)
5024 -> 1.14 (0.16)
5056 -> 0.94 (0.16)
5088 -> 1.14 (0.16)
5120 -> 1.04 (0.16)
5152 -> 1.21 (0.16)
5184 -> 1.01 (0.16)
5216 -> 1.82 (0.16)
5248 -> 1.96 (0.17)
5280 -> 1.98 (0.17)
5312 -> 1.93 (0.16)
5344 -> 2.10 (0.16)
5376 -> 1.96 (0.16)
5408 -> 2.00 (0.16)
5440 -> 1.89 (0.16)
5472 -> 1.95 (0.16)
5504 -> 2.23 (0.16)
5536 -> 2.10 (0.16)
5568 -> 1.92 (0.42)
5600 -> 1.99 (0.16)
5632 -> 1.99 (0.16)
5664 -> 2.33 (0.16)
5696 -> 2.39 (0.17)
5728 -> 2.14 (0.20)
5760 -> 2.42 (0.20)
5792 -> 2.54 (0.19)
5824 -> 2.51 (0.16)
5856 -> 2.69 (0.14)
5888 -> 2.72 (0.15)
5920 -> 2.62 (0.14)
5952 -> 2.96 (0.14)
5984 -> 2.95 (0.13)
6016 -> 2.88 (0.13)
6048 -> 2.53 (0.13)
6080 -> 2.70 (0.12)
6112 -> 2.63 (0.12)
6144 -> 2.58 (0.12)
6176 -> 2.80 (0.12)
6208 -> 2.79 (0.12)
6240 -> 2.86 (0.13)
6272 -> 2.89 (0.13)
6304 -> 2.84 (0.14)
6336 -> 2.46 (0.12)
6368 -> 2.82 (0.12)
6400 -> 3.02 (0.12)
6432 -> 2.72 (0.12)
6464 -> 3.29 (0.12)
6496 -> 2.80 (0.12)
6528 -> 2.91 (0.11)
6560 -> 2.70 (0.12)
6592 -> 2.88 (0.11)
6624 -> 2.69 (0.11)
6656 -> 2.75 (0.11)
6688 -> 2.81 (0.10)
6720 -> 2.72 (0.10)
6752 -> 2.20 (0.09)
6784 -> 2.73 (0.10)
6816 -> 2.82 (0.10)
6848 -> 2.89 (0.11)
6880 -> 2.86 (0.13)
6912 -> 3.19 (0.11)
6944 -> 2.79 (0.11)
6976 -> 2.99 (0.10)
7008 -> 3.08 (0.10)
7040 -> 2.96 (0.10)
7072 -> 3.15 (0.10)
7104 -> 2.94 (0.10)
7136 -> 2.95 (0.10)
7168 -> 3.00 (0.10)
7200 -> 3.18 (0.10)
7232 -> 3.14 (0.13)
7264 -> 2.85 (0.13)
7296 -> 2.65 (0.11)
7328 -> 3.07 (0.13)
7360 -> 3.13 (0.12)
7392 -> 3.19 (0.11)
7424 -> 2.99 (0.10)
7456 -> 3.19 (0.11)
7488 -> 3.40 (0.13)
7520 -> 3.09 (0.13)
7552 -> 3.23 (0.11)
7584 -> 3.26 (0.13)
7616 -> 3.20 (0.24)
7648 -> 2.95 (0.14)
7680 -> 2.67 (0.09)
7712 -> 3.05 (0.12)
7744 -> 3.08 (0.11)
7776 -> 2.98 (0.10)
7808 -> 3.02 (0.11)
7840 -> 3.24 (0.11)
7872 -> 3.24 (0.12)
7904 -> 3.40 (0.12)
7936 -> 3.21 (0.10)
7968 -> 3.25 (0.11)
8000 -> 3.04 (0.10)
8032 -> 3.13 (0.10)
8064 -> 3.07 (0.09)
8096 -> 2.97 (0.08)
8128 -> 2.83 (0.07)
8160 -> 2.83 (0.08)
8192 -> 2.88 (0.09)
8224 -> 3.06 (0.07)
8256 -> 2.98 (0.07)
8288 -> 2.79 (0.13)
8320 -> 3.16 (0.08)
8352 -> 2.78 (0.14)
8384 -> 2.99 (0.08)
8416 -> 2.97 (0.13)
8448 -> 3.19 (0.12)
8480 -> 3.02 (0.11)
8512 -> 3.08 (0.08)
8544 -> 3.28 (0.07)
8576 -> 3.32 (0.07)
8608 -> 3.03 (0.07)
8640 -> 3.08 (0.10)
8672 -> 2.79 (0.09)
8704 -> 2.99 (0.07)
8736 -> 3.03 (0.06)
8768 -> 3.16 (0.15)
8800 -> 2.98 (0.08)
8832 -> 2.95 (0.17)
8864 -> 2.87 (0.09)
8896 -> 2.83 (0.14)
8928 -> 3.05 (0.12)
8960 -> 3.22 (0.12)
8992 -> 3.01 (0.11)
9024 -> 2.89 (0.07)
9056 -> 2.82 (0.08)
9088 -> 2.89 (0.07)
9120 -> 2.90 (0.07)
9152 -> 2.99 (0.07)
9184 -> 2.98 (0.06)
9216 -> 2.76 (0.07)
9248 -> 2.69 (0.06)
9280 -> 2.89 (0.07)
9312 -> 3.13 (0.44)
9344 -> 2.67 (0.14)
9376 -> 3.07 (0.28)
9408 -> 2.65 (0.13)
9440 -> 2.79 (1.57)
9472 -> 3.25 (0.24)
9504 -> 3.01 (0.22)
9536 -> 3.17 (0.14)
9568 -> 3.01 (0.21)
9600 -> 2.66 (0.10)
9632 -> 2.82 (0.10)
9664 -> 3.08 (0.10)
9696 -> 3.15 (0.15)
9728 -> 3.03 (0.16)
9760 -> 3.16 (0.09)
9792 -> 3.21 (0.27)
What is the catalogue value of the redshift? 0.30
